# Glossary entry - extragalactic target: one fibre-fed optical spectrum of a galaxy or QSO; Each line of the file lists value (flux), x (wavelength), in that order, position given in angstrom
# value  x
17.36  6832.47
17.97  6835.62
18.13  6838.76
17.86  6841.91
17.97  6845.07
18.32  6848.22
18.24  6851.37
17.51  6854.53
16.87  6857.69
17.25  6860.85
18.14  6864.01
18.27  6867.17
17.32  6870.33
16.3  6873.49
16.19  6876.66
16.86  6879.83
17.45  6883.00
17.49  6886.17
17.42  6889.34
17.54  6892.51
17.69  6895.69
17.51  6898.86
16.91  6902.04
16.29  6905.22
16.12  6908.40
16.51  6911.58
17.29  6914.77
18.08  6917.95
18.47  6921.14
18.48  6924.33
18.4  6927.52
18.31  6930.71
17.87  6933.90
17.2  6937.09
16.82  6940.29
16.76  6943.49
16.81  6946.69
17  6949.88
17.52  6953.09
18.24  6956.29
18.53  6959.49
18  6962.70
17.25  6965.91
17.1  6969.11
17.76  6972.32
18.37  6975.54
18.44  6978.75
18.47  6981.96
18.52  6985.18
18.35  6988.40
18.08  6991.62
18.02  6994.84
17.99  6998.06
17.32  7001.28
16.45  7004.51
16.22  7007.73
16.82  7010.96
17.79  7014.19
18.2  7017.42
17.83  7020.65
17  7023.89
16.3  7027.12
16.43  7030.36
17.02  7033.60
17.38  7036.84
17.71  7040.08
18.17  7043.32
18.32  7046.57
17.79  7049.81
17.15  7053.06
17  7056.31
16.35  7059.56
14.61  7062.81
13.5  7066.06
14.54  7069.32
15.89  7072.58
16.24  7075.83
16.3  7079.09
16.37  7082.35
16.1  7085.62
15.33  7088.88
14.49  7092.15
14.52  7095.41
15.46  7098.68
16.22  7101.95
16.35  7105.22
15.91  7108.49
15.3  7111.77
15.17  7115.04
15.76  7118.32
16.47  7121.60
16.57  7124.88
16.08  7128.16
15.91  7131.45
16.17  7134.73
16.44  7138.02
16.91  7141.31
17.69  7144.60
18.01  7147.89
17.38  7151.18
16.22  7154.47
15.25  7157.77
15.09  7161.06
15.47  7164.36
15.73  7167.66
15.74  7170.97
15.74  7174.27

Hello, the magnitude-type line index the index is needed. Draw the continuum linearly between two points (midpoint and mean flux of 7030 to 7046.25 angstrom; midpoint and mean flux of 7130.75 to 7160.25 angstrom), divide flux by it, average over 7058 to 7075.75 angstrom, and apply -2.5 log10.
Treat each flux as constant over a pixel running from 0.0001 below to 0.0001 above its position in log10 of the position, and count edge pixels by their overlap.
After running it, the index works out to 0.146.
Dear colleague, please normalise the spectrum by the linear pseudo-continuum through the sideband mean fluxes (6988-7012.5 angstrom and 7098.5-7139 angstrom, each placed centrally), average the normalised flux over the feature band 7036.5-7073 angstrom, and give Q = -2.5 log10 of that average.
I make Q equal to 0.01 mag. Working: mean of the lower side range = 17.4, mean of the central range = 16.5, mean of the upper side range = 16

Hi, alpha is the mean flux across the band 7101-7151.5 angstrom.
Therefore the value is 16.4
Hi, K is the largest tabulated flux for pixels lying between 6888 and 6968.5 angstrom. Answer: 18.53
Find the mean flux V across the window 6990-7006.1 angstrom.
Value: 17.6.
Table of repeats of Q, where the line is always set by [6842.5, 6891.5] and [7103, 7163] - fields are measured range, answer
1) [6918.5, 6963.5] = -0.04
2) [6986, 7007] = -0.05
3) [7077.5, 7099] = 0.06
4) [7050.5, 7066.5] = 0.04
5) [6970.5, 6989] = -0.08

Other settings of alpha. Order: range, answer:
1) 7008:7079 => 16.7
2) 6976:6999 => 18.3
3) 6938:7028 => 17.6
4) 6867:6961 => 17.4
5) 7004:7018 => 17.1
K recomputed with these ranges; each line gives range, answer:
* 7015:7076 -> 18.32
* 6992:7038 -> 18.2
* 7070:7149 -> 18.01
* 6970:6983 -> 18.47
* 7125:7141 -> 16.44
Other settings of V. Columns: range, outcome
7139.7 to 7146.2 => 17.3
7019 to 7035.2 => 16.9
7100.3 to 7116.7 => 15.8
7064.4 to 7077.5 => 15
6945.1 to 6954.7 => 17.1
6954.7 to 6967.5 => 18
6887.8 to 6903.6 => 17.4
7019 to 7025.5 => 17.4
